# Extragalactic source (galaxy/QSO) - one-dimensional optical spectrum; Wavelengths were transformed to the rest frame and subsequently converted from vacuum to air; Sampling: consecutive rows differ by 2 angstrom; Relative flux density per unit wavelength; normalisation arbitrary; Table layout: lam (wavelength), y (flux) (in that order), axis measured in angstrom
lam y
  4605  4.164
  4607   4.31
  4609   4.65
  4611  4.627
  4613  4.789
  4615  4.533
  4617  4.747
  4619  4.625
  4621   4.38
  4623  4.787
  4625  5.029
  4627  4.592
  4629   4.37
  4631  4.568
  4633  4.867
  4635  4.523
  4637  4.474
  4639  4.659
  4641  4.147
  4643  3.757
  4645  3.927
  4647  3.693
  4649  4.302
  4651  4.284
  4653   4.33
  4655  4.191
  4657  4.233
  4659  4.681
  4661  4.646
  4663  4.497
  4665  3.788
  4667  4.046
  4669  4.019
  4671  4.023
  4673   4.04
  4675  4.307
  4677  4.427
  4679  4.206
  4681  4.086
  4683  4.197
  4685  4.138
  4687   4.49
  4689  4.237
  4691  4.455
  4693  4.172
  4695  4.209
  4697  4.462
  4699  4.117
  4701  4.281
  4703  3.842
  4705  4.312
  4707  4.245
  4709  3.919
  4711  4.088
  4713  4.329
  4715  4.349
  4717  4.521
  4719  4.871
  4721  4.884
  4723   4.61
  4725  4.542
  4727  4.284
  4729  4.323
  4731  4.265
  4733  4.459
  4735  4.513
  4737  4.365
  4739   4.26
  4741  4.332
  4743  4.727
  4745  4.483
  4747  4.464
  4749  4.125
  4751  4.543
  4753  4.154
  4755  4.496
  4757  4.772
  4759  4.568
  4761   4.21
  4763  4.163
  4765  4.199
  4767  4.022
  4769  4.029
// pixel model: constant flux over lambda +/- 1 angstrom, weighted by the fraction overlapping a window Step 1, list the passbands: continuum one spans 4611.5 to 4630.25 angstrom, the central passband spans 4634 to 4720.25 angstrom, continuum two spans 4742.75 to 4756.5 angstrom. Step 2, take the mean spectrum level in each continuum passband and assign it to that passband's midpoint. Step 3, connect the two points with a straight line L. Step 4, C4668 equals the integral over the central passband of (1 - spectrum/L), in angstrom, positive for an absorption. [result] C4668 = 5.7 angstrom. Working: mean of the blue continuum 4.65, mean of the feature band 4.25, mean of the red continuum 4.42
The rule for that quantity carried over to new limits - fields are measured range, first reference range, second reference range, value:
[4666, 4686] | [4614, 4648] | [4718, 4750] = 1.4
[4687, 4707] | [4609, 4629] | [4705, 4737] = 1.0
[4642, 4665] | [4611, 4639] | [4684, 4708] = 1.4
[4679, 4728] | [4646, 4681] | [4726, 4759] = 0.0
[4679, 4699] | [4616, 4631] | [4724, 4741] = 1.0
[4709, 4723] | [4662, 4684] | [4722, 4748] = -0.4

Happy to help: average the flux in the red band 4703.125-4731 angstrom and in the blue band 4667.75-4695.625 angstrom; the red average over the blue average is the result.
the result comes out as 1.04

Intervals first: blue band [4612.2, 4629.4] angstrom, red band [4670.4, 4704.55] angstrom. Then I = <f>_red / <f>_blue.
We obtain 0.9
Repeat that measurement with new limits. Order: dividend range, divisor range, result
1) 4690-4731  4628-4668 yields 1.01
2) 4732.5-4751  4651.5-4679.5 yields 1.04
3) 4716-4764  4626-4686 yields 1.04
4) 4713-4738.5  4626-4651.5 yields 1.04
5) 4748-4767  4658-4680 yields 1.02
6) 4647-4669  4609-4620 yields 0.91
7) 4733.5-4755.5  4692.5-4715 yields 1.05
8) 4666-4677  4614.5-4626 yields 0.88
